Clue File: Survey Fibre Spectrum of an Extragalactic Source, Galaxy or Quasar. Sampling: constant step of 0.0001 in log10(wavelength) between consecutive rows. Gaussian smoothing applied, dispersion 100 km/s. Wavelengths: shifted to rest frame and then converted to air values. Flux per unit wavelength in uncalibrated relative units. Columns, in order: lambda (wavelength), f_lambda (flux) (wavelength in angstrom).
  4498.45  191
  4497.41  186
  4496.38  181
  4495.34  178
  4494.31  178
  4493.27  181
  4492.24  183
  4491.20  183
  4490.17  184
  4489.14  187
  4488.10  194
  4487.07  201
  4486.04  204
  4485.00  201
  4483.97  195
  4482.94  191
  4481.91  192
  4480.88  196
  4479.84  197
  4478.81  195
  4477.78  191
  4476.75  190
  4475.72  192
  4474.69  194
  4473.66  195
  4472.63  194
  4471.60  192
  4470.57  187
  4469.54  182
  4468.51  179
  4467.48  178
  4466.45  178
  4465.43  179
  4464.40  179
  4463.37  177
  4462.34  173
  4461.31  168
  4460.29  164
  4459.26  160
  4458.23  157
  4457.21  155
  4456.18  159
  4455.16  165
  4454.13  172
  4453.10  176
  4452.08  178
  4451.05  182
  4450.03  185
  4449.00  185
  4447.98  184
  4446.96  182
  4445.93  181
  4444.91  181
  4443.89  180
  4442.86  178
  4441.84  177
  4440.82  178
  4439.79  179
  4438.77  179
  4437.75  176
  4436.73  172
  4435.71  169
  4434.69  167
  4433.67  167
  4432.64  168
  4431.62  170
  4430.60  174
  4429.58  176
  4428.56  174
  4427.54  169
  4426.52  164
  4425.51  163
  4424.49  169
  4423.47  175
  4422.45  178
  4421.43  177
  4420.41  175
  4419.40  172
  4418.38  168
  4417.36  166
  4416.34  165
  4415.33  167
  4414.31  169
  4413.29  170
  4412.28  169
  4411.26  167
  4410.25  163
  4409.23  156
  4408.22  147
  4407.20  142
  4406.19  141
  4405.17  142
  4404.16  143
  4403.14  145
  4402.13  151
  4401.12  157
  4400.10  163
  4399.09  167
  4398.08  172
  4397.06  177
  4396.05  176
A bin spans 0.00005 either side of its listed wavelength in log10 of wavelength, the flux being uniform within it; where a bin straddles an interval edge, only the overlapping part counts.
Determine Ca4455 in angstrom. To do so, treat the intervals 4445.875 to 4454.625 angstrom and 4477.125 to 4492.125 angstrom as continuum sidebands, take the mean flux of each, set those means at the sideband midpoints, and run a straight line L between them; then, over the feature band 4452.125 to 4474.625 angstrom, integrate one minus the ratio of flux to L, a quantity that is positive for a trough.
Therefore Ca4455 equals 1.25 angstrom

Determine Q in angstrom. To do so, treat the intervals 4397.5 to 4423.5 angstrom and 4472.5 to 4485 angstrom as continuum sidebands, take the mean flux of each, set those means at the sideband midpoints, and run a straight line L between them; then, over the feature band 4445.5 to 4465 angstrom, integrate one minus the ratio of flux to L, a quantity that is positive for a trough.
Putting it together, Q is 1.1 angstrom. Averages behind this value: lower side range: 162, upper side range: 194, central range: 173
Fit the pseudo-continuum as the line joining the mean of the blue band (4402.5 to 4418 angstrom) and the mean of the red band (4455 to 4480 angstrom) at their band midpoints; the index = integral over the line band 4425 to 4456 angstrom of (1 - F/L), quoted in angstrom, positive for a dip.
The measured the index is -1.1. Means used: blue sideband 157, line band 175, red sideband 179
